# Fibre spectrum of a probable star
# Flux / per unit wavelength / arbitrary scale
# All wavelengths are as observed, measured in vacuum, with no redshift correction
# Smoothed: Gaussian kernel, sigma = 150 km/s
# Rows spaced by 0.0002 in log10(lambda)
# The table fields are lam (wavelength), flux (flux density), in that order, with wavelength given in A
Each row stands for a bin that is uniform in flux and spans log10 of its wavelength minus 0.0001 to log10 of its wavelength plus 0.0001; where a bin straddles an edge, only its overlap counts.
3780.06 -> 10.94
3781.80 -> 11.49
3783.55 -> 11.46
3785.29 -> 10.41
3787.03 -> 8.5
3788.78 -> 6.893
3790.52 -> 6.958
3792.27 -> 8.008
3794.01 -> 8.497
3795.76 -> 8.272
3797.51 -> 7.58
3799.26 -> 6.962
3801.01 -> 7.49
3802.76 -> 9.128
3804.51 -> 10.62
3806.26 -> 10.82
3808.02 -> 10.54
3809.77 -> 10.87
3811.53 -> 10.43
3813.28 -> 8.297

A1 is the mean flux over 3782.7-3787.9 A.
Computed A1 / 10.1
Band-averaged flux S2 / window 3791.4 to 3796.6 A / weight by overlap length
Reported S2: 8.27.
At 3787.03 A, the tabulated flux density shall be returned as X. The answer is 8.5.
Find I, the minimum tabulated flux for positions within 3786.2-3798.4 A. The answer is 6.893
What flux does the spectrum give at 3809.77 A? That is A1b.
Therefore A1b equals 10.87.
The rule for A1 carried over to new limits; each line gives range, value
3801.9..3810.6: 10.4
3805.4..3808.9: 10.7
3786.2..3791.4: 7.44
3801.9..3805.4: 9.89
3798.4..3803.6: 7.86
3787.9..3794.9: 7.59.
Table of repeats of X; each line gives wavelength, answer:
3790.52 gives 6.958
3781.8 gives 11.49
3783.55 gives 11.46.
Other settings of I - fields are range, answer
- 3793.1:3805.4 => 6.962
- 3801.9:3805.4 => 9.128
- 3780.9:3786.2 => 10.41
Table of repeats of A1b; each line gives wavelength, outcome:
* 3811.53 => 10.43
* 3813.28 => 8.297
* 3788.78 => 6.893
